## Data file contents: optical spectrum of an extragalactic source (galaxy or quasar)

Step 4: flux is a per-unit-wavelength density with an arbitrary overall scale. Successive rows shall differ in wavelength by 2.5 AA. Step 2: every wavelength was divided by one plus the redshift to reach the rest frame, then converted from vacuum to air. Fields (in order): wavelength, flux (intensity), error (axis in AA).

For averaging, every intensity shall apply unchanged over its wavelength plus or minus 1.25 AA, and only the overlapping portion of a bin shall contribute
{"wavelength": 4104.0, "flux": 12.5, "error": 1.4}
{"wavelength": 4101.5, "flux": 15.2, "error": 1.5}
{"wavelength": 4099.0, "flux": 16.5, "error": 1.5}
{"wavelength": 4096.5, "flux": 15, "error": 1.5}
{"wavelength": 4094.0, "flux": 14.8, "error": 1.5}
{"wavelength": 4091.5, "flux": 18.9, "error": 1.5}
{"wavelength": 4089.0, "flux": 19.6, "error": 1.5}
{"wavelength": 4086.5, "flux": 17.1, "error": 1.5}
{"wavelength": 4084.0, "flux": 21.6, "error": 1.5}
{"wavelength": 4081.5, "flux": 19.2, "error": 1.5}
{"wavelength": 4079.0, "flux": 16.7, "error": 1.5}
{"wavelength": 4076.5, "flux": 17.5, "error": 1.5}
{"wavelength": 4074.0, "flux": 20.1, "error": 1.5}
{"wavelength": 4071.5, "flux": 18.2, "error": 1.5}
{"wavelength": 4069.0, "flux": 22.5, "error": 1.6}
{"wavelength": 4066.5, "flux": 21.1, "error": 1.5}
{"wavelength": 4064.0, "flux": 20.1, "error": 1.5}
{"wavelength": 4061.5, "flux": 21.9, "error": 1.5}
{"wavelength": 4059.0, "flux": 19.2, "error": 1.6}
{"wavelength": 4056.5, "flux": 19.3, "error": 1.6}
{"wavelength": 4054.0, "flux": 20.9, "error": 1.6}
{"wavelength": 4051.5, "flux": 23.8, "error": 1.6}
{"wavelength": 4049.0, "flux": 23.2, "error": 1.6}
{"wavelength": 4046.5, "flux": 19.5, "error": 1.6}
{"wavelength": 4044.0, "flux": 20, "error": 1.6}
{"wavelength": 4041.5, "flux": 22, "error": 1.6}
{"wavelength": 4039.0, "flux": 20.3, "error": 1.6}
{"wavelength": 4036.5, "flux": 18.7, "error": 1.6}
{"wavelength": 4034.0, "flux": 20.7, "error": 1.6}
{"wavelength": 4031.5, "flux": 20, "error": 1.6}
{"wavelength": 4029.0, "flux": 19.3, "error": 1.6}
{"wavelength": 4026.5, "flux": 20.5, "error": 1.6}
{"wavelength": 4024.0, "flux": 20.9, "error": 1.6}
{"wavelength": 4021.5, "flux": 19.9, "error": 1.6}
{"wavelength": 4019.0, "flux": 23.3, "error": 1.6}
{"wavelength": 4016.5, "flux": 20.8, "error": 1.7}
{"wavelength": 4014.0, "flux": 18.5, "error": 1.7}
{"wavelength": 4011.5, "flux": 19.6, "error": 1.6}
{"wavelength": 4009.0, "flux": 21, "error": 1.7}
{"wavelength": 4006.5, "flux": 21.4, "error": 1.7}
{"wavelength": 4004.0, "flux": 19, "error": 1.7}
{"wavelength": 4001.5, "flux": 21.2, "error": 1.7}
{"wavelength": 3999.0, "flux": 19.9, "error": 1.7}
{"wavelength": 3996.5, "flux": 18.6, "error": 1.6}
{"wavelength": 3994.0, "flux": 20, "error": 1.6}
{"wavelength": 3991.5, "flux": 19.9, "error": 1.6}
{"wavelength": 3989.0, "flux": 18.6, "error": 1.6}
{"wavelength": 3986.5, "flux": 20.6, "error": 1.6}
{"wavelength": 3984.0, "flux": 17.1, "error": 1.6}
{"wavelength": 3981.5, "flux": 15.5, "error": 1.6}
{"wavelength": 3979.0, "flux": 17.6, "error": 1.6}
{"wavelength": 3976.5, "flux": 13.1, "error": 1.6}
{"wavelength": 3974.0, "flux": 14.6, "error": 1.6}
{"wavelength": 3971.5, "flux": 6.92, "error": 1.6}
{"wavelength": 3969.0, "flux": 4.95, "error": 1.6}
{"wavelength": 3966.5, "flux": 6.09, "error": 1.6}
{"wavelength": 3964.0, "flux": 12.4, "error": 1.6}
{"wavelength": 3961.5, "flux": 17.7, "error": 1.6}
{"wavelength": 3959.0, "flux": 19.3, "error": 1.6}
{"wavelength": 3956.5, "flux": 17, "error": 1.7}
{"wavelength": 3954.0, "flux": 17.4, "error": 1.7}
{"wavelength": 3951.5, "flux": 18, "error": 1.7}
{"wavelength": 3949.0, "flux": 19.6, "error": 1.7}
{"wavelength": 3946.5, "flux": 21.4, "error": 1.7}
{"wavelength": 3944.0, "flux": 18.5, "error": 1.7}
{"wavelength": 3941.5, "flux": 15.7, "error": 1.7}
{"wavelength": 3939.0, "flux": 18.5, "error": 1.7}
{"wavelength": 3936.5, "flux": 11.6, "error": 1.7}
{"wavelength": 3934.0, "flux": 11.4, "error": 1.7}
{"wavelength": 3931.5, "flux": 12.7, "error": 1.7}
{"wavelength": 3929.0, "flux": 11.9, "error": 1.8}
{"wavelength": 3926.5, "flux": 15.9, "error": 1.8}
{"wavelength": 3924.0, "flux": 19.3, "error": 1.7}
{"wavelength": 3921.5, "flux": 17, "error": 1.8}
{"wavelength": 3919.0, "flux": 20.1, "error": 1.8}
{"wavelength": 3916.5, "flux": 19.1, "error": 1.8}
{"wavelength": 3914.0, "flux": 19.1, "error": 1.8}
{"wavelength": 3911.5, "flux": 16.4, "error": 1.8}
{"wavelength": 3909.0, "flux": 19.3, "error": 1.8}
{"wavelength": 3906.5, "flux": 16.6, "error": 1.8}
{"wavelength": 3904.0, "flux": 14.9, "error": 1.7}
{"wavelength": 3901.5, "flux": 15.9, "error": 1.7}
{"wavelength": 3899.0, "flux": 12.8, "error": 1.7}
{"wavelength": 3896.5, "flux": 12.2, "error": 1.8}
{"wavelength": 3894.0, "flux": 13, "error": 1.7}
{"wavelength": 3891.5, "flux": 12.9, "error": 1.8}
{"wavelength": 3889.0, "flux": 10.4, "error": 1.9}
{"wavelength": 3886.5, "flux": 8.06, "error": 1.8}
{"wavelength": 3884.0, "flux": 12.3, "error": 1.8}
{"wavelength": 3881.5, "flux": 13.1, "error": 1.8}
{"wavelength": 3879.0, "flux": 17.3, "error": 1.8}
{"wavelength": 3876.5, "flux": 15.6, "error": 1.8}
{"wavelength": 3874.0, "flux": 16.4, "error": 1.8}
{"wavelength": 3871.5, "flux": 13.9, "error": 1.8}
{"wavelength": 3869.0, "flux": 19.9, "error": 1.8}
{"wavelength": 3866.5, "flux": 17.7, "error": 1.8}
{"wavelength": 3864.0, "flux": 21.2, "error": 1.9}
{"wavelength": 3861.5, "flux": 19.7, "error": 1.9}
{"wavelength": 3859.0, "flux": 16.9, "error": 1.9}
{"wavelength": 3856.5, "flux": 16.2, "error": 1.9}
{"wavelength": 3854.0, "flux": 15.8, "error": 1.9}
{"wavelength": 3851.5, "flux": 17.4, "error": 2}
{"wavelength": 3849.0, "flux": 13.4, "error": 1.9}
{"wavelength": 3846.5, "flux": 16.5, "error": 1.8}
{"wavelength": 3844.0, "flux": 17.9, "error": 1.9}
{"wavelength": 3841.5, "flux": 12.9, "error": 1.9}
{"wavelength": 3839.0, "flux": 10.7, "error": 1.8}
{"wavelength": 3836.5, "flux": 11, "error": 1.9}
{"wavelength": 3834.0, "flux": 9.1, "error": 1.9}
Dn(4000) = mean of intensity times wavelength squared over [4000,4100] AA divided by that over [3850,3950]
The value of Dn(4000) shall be 1.3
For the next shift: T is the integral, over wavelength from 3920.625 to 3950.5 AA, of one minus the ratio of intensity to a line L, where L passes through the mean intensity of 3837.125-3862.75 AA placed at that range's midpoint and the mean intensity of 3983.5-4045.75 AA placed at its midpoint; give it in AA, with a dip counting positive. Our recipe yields 3.1 AA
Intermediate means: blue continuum 15.6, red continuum 20.1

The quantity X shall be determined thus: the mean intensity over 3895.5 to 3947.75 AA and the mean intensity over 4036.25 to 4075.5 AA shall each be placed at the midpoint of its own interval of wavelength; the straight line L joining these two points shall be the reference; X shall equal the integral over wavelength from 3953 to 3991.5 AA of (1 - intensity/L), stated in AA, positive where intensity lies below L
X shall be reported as 6.8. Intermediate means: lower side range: 16.2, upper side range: 20.7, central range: 14.7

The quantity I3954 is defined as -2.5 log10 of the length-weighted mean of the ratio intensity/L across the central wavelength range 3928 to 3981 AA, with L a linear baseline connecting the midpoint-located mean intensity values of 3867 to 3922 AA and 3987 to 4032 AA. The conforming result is 0.21 mag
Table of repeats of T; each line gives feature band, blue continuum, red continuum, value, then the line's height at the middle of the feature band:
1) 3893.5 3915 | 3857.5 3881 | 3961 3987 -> 0.4 AA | 16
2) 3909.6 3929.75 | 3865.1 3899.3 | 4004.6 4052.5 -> -2.4 AA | 15.7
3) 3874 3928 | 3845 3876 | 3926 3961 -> 4.5 AA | 16.7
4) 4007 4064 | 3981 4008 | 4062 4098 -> -4.5 AA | 19.1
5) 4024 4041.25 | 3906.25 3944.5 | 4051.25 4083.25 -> -0.9 AA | 19.1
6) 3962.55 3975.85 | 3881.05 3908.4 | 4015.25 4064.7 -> 6.0 AA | 17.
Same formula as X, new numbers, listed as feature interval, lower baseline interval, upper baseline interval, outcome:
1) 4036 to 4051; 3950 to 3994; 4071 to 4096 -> -3.20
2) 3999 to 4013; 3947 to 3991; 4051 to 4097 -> -3.06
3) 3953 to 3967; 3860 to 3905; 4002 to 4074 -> 1.79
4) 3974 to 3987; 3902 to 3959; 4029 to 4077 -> 1.44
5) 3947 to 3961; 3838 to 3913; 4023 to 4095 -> -0.92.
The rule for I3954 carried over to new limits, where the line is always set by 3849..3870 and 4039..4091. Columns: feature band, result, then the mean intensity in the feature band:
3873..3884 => 0.18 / 15.2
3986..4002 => -0.02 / 19.7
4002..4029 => -0.05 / 20.5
